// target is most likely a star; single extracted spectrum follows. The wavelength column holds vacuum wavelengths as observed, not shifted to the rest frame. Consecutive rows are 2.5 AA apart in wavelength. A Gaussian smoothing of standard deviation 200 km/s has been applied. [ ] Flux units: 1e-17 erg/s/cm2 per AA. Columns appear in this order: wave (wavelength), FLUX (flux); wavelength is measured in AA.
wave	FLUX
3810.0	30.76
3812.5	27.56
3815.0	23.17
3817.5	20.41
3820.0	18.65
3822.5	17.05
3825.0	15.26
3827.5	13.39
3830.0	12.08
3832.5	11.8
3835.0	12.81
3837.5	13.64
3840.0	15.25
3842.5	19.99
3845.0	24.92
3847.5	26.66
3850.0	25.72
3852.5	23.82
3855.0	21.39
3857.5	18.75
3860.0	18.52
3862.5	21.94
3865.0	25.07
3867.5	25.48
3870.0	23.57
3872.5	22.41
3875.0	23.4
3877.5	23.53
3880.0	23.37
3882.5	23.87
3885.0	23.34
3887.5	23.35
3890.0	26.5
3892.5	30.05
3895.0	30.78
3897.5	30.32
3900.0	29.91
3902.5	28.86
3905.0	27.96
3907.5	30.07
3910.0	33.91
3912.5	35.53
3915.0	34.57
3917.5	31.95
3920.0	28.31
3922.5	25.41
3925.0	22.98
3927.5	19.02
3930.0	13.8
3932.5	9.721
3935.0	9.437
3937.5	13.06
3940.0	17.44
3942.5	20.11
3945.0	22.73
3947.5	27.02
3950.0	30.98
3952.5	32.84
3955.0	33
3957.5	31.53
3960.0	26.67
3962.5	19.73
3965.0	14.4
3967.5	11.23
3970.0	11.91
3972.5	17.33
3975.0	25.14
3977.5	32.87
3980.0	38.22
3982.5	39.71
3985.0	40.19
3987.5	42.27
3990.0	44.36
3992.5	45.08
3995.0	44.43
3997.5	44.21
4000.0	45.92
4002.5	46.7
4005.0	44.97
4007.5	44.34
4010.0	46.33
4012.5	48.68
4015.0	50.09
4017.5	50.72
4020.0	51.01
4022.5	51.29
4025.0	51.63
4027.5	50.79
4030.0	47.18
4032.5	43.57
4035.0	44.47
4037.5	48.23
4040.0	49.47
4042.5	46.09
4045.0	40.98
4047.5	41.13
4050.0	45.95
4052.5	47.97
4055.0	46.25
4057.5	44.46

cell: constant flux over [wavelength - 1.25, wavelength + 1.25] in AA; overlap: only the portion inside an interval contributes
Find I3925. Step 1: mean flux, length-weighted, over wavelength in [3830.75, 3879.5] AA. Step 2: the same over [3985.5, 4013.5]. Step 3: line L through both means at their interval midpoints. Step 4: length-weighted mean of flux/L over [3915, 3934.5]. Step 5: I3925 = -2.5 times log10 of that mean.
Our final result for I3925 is 0.41 mag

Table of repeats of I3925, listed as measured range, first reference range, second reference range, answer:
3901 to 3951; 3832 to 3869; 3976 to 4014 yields 0.30 mag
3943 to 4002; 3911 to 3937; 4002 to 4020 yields 0.18 mag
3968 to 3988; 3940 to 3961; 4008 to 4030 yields 0.24 mag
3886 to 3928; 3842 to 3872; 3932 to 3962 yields -0.24 mag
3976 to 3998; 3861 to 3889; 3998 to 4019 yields 0.06 mag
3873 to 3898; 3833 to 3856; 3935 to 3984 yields -0.18 mag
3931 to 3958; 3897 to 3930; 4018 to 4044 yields 0.47 mag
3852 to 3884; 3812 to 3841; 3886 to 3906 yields 0.04 mag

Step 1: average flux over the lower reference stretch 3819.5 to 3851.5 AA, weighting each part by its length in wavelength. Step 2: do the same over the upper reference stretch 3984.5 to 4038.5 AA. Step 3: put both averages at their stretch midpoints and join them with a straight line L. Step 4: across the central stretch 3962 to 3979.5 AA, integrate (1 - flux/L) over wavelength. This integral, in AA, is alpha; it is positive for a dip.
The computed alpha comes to 8.9 AA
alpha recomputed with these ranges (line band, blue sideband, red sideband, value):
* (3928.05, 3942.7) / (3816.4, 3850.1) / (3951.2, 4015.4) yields 7.86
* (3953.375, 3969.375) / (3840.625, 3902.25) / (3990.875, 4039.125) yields 6.62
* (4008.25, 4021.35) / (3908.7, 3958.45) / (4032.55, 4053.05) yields -2.99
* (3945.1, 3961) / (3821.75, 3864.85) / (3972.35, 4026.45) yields 2.77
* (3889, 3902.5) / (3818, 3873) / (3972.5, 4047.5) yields -1.24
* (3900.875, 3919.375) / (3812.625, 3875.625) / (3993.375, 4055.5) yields -1.16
